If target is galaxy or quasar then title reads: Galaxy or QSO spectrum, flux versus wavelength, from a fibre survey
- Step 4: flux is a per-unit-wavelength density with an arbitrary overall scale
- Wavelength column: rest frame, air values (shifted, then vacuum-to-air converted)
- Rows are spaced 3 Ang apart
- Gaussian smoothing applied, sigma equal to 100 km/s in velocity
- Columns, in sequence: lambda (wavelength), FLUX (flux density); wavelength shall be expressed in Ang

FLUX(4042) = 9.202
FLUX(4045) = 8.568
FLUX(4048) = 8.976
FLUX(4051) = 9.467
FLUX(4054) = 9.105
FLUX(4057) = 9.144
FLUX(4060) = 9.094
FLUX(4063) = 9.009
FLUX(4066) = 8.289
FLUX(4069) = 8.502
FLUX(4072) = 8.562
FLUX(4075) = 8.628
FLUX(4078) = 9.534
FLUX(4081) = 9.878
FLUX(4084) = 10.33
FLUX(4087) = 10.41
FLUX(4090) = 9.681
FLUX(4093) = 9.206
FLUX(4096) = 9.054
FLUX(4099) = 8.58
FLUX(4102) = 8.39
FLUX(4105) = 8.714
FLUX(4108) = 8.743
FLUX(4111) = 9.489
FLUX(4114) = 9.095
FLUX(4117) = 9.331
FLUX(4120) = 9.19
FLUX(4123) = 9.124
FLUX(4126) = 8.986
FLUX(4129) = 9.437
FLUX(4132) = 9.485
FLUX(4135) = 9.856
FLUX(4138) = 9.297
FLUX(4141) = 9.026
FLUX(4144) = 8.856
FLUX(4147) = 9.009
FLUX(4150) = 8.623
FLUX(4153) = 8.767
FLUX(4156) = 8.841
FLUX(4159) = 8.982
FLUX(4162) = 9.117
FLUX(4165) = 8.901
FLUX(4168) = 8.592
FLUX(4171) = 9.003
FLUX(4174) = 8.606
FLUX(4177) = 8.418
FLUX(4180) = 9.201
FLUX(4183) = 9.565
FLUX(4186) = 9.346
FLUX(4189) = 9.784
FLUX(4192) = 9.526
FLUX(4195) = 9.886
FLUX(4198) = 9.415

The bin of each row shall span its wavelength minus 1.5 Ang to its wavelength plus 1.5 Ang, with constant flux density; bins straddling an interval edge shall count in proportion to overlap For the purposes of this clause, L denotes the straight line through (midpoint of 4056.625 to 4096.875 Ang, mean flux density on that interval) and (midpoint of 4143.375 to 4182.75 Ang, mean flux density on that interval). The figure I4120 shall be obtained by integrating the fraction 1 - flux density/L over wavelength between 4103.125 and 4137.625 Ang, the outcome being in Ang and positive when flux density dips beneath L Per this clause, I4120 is -0.6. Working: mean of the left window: 9.24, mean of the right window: 8.86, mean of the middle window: 9.22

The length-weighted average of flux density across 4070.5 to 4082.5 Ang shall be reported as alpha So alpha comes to 9.15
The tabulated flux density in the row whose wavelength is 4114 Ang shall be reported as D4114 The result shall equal 9.095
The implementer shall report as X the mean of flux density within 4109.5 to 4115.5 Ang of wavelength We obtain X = 9.29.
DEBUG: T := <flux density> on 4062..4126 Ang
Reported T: 9.13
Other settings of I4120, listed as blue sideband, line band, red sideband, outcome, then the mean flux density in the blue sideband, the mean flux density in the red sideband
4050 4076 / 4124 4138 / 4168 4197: -0.5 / 8.86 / 9.23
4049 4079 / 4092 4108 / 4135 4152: 0.4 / 8.92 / 9.04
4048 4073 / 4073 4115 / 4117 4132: -0.9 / 8.91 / 9.23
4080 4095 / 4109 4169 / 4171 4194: 2.6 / 9.87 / 9.21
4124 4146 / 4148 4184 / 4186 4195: 2.3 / 9.27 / 9.64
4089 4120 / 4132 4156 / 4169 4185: -0.2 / 9.03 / 8.96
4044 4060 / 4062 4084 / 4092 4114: 0.0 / 9.07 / 8.89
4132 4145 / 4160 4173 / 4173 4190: 0.4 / 9.3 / 9.15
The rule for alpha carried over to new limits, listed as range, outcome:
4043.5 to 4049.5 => 8.77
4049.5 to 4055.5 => 9.29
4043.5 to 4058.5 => 9.05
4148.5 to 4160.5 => 8.8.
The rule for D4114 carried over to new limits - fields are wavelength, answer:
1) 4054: 9.105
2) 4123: 9.124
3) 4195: 9.886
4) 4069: 8.502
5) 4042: 9.202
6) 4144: 8.856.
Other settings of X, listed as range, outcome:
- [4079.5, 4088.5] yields 10.2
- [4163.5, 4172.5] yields 8.83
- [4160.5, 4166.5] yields 9.01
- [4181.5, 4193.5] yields 9.56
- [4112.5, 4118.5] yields 9.21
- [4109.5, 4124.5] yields 9.25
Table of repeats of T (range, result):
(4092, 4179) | 8.99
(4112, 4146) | 9.24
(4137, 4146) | 9.04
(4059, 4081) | 8.87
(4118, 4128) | 9.13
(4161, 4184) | 8.91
